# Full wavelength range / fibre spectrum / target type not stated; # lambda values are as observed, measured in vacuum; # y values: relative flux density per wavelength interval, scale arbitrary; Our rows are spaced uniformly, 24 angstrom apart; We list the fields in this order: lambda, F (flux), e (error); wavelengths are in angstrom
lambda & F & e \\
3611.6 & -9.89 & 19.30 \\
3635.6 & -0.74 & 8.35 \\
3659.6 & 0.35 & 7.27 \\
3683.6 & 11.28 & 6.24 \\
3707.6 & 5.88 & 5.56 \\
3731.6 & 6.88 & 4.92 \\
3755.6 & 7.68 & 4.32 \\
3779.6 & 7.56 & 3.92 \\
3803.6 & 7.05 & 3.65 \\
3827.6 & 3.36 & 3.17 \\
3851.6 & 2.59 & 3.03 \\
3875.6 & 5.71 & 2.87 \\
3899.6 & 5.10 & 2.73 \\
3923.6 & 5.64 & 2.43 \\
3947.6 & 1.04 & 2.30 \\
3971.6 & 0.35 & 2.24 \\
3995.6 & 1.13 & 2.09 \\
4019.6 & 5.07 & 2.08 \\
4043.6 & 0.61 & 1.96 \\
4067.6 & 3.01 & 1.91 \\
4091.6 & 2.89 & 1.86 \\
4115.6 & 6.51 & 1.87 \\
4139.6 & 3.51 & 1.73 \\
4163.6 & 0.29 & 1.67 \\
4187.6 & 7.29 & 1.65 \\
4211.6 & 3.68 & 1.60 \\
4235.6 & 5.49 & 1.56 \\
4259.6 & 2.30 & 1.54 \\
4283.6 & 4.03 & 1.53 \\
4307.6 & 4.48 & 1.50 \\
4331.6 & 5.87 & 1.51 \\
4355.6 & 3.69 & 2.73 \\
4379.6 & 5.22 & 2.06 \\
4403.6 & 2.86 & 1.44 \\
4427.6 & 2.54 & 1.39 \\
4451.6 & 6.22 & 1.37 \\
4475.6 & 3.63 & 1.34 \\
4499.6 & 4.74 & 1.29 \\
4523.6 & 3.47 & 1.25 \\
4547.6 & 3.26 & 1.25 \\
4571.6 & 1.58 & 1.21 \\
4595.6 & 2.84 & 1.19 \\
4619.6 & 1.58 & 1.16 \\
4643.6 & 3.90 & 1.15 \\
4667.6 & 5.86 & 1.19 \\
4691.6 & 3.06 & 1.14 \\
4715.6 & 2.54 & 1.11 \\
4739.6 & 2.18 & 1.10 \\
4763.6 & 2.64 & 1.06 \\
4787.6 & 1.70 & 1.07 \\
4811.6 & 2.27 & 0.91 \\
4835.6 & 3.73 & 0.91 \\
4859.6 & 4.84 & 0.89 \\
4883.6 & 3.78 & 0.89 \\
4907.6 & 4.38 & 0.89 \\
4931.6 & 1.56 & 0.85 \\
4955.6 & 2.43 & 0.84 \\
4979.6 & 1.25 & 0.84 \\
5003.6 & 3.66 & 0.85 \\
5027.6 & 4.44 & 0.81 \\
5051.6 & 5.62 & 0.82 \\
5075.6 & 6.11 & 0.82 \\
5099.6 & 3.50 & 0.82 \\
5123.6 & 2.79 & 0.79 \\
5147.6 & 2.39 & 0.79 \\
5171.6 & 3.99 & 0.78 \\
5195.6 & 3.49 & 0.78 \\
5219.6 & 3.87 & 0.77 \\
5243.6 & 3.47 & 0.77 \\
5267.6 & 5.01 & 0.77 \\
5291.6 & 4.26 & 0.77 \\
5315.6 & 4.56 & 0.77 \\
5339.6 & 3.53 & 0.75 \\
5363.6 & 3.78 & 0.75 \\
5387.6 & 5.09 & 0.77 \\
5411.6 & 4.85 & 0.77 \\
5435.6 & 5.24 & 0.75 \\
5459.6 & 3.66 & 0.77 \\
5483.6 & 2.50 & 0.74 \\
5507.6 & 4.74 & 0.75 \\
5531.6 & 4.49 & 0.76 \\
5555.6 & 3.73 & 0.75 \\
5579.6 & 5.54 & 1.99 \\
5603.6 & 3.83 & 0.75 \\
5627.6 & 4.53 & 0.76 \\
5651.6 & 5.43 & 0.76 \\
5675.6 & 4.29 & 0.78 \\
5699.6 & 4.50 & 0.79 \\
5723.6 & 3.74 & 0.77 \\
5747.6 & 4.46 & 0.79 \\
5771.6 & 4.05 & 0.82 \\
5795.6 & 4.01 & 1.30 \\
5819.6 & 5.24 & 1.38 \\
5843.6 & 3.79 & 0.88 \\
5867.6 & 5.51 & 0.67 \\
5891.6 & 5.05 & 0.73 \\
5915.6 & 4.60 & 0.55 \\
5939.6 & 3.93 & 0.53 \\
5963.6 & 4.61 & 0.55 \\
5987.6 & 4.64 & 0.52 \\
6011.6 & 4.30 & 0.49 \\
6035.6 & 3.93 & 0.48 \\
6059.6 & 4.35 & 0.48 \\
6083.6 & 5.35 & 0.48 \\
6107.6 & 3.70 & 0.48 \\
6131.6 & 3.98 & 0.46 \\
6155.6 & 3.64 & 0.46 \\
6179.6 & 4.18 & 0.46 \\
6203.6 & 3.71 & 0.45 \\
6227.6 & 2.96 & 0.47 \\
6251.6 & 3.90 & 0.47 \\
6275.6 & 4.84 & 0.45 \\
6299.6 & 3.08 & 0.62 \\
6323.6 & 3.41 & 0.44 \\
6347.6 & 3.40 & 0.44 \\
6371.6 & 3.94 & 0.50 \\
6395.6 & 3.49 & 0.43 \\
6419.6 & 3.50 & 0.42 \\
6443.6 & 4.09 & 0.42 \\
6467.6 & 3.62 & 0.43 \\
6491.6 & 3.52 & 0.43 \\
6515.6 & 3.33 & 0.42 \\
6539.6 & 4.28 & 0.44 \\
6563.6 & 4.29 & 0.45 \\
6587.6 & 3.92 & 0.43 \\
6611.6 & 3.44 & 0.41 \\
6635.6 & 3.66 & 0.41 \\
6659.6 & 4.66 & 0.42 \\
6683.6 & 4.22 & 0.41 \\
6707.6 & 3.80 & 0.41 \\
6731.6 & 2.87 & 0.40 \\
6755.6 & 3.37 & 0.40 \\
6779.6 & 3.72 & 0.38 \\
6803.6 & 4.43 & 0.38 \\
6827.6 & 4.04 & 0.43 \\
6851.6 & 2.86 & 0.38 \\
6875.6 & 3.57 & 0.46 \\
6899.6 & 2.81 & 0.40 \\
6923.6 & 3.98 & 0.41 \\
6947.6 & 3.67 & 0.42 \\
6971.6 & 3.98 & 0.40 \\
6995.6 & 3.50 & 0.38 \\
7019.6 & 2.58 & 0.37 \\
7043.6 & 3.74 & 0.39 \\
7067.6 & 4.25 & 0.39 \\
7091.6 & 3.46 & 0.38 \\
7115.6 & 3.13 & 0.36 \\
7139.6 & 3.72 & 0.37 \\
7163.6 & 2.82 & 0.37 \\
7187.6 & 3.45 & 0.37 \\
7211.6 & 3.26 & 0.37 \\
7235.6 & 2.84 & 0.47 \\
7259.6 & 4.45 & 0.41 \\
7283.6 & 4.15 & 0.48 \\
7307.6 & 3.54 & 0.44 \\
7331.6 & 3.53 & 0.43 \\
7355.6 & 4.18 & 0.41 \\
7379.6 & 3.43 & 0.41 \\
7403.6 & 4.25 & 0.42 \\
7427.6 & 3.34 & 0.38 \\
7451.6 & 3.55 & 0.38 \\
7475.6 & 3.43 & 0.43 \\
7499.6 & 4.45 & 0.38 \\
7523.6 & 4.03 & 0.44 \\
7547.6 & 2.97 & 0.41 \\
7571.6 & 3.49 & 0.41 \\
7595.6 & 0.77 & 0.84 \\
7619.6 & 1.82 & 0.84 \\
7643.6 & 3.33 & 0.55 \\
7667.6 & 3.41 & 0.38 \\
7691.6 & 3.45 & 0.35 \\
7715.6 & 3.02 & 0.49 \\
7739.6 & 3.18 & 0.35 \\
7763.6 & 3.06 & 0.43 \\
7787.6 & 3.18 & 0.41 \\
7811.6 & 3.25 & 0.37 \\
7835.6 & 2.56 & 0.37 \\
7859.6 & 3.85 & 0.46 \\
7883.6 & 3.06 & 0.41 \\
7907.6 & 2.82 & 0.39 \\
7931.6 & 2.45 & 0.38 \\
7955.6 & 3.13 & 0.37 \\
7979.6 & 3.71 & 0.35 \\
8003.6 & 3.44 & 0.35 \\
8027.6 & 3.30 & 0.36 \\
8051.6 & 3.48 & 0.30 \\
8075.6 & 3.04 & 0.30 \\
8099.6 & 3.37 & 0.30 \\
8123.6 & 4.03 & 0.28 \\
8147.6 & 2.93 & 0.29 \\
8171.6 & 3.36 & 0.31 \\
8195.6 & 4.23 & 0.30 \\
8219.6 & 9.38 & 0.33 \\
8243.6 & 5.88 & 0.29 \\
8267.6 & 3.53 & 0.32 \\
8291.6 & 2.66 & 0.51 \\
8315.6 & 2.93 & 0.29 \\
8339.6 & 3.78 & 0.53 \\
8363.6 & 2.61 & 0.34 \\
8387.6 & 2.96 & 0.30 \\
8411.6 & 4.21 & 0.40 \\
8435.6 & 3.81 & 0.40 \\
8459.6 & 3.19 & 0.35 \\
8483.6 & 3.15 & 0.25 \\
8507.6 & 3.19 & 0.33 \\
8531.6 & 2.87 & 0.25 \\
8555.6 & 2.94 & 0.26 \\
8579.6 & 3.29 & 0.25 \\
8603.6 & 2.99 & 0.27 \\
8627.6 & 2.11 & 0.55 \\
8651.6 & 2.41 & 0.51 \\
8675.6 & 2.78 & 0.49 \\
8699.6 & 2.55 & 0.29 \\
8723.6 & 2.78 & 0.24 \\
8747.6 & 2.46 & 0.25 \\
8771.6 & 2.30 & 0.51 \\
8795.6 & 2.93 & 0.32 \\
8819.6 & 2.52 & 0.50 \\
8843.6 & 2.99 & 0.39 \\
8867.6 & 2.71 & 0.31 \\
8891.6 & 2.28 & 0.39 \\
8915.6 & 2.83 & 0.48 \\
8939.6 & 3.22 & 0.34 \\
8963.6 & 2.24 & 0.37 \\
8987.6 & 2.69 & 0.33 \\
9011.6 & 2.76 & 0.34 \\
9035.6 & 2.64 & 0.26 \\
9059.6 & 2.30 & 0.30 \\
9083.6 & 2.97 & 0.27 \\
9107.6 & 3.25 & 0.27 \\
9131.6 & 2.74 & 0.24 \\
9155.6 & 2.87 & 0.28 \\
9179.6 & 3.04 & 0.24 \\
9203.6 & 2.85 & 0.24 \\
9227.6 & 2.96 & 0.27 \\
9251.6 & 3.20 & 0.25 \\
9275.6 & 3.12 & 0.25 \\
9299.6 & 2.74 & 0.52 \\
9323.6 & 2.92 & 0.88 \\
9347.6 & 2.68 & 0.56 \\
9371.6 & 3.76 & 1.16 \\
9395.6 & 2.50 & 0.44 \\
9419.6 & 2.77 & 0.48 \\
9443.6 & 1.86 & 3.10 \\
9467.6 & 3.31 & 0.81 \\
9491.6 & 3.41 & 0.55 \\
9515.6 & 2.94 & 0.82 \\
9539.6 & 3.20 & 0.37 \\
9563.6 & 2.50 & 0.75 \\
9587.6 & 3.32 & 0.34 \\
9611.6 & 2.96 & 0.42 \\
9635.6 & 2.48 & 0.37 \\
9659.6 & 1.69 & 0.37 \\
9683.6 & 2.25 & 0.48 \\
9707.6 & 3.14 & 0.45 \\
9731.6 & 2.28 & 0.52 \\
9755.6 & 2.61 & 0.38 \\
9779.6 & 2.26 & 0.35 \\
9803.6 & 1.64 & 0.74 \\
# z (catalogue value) 0.25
